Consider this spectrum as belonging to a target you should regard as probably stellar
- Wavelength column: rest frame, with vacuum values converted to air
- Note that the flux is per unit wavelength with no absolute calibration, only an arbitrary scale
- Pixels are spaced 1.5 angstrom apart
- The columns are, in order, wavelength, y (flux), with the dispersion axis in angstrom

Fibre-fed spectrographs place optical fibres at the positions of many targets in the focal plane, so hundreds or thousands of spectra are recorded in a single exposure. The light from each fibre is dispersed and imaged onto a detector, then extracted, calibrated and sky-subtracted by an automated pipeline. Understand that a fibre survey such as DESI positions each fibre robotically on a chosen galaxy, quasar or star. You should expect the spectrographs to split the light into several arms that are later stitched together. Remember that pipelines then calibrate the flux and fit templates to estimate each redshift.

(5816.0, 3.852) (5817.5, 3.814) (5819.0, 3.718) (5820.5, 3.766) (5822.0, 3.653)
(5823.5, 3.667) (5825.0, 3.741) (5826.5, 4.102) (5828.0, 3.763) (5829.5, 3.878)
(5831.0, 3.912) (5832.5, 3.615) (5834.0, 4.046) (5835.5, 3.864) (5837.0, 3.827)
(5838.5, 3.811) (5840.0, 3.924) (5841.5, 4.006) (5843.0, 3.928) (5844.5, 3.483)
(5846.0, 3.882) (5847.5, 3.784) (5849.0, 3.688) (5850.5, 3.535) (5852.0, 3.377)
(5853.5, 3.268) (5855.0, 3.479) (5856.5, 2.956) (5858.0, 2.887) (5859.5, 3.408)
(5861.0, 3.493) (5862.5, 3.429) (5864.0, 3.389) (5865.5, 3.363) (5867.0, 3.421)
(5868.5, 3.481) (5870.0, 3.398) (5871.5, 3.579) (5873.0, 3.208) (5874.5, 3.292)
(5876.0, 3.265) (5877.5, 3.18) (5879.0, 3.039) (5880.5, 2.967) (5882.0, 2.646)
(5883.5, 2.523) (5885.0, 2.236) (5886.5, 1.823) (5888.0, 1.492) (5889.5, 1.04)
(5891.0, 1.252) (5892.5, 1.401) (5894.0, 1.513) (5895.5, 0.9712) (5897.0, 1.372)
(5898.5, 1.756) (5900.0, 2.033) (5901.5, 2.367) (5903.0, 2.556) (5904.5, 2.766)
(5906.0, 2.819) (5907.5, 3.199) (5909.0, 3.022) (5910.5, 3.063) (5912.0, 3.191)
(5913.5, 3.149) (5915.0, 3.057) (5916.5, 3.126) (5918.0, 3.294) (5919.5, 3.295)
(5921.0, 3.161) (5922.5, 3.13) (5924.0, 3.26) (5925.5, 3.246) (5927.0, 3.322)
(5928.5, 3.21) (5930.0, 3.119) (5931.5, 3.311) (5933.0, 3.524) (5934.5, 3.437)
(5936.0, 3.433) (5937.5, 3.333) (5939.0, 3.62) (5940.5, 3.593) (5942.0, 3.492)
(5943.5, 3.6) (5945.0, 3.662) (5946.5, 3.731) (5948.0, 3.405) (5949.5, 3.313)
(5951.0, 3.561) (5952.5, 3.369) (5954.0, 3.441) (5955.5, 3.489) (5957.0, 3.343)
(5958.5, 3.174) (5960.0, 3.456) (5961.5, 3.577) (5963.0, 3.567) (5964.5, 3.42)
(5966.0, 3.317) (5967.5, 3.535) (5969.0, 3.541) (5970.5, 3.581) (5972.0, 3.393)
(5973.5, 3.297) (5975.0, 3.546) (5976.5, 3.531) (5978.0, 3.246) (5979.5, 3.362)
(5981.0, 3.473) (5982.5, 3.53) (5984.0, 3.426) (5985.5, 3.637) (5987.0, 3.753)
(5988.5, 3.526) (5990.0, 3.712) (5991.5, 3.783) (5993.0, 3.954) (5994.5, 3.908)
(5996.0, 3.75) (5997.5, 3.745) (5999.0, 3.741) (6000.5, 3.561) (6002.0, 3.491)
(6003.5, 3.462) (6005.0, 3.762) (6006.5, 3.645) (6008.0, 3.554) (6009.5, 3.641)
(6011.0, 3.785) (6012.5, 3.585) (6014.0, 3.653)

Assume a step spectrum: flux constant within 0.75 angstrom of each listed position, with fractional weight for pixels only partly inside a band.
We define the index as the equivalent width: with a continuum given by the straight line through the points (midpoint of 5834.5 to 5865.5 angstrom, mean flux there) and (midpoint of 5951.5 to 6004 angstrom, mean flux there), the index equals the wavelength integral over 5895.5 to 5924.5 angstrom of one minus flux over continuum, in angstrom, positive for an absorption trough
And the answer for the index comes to 6.4 angstrom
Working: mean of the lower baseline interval 3.57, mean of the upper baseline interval 3.53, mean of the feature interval 2.77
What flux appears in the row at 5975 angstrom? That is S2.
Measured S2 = 3.546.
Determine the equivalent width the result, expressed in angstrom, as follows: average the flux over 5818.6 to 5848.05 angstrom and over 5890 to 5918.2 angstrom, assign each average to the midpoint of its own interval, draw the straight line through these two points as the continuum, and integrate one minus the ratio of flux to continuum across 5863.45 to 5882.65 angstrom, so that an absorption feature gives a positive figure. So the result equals -1.5 angstrom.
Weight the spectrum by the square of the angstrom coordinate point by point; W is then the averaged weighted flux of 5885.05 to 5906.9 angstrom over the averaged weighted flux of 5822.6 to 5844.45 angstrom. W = 0.48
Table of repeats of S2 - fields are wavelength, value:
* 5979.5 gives 3.362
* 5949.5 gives 3.313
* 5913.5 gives 3.149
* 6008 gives 3.554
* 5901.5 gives 2.367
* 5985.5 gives 3.637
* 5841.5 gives 4.006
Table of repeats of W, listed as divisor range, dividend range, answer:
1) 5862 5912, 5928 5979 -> 1.37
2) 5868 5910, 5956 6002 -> 1.50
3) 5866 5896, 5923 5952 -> 1.40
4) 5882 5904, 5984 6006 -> 2.14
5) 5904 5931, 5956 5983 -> 1.11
